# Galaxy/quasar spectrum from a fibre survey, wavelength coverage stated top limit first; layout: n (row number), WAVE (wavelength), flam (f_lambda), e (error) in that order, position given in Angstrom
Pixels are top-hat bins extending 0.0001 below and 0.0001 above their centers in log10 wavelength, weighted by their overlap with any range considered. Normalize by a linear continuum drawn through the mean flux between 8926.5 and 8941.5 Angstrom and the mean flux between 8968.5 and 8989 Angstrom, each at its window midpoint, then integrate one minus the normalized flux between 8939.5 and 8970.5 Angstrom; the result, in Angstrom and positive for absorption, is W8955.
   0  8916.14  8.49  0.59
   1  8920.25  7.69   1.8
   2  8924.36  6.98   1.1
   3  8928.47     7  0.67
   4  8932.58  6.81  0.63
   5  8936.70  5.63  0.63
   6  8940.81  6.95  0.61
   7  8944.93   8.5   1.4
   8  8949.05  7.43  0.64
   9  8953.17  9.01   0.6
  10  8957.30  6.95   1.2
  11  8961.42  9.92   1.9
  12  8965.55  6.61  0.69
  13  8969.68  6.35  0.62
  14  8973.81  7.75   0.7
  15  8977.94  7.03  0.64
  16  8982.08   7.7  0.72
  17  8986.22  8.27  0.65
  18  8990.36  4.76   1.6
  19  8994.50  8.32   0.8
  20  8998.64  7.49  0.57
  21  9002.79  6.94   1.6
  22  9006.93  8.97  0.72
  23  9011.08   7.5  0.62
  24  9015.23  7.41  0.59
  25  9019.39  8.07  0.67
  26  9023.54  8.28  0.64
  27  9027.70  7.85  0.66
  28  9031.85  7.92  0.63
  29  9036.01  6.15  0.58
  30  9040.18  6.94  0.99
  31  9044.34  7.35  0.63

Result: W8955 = -3.8 Angstrom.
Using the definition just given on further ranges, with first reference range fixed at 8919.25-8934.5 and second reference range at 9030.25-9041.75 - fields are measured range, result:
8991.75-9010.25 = -2.1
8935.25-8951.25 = -0.3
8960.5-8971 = -0.6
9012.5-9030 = -2.3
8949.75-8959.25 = -1.2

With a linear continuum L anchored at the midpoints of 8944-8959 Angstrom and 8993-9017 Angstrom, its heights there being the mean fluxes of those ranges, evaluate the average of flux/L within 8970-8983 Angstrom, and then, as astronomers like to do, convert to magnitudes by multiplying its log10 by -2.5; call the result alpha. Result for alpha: 0.078 mag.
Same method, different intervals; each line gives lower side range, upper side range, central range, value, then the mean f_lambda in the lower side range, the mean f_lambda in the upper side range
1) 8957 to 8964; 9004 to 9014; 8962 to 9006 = 0.15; 8.68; 8.06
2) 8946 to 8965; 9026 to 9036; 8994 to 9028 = -0.02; 8.2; 7.53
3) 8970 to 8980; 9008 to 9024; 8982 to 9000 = 0.03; 7.21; 7.84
